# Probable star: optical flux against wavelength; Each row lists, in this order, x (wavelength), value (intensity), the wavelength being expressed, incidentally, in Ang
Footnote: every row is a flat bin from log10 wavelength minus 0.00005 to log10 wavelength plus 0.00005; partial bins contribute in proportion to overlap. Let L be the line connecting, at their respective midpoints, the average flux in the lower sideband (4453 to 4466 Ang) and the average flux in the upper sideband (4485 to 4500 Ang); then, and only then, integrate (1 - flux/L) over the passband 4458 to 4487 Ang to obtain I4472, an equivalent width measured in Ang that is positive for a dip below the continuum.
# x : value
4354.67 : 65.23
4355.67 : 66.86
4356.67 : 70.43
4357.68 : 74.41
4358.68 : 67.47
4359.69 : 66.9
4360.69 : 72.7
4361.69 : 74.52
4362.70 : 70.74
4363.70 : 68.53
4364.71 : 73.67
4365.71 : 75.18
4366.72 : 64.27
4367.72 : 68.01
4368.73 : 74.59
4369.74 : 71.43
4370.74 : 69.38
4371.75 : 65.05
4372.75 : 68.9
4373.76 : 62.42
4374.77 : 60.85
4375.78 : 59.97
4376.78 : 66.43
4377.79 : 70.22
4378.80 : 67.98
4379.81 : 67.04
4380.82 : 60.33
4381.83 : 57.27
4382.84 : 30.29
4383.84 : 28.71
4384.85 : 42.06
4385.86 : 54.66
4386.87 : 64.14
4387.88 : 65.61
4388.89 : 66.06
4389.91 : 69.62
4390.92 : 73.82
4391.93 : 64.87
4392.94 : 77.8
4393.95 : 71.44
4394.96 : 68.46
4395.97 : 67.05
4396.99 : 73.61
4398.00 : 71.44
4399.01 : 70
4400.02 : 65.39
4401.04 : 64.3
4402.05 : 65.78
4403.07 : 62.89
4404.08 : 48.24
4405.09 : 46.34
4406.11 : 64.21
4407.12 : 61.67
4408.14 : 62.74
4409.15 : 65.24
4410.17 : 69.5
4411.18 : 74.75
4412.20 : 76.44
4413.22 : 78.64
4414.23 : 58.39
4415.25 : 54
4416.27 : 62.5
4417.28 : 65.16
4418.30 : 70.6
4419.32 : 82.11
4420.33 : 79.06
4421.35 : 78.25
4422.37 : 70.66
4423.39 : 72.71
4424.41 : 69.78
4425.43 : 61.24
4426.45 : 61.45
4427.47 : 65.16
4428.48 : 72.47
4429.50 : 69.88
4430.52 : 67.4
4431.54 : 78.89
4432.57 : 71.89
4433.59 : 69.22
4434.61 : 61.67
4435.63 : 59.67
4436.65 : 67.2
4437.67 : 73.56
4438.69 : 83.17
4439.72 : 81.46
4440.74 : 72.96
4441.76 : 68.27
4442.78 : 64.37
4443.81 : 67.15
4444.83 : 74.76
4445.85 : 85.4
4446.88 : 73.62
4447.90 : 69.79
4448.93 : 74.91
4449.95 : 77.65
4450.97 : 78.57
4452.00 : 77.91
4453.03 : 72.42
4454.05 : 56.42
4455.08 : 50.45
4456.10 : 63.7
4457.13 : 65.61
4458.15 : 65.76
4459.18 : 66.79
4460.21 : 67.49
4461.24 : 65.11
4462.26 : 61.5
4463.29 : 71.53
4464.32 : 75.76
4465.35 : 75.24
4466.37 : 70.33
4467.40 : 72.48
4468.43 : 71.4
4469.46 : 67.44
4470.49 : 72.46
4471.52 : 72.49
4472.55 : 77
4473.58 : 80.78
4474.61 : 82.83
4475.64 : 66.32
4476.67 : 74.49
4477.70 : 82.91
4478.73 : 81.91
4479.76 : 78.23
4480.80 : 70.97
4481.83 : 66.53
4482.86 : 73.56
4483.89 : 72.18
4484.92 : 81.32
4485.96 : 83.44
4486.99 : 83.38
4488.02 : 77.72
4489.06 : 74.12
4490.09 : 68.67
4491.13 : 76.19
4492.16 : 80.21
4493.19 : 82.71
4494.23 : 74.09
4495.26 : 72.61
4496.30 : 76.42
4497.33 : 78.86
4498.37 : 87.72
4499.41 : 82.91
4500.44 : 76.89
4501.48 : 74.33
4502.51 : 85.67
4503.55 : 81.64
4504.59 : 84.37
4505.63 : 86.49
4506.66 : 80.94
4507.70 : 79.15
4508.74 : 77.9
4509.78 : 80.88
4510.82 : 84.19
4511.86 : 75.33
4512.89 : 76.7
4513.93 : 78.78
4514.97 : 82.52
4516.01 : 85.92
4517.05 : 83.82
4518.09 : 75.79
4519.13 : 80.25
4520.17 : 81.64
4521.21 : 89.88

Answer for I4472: -1.1 Ang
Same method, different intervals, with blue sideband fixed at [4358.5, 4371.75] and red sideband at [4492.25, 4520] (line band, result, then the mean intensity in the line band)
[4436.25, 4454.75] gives 0.7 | 73.1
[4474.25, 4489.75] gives 0.4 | 76.5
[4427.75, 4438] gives 0.8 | 69.1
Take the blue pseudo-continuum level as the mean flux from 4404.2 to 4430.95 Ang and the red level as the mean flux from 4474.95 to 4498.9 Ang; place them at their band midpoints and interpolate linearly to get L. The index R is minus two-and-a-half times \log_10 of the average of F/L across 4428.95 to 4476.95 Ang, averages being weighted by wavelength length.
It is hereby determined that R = 0.02 mag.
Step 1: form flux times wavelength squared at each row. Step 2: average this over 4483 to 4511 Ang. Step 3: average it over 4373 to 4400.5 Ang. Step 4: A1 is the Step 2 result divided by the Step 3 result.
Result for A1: 1.3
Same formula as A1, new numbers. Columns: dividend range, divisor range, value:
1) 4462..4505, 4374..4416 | 1.26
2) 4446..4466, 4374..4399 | 1.14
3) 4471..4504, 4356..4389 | 1.27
